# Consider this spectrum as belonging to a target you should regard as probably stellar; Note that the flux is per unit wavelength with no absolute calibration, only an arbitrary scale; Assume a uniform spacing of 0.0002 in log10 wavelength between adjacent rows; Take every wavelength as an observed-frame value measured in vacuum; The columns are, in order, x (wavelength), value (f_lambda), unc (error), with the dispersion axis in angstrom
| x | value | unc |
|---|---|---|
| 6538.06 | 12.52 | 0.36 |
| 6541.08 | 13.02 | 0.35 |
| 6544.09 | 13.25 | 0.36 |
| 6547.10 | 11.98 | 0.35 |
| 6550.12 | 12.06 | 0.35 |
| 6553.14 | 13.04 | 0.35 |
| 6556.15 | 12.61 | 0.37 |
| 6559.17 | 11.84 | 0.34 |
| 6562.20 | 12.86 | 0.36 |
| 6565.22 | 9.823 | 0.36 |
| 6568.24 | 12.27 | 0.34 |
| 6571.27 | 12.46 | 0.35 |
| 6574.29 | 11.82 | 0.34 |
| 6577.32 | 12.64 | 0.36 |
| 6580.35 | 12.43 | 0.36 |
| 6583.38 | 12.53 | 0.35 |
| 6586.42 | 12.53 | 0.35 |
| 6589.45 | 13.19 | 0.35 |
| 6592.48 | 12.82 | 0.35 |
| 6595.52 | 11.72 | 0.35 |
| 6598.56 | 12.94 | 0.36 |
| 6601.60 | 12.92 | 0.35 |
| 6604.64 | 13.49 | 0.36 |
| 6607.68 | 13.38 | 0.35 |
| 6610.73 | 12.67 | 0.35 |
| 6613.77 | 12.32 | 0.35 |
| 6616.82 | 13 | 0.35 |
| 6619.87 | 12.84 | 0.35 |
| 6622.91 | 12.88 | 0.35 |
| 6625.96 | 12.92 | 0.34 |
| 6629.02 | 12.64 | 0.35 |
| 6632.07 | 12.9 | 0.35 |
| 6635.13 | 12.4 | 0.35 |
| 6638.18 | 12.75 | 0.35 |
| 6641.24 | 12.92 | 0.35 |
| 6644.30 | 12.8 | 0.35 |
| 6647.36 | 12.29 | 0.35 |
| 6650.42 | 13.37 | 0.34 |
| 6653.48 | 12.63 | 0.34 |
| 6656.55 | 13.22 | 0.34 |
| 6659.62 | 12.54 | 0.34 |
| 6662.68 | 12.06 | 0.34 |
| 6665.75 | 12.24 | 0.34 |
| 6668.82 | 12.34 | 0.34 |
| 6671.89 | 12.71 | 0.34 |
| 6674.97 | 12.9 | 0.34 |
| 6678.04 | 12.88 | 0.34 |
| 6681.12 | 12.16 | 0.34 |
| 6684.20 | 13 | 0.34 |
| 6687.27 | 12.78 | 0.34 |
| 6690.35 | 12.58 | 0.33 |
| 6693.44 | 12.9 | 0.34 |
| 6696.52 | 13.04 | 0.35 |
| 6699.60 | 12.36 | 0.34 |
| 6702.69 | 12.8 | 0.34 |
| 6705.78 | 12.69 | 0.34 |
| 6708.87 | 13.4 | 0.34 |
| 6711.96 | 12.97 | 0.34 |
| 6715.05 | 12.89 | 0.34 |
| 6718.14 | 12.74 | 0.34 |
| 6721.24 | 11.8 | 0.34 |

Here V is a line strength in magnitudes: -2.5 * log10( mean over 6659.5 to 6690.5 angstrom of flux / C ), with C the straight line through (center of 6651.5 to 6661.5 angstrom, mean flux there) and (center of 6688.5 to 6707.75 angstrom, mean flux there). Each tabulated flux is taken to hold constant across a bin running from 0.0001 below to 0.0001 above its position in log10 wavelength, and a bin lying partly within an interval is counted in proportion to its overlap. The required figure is 0.02 mag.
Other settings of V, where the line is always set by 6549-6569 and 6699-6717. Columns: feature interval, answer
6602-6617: -0.05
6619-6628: -0.04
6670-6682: 0.00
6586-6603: -0.04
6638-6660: -0.02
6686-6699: 0.00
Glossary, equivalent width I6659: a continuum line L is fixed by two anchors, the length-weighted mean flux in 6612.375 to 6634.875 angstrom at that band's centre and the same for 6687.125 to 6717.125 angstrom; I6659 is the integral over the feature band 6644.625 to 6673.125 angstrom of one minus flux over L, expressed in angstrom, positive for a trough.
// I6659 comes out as 0.43 angstrom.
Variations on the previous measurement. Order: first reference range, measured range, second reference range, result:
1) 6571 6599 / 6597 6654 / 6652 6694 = -1.3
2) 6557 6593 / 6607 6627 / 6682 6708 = -0.6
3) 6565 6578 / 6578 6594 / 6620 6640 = -0.7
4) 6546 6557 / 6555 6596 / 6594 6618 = 1.1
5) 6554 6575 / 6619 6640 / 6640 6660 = -0.2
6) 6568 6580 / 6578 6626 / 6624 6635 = -0.9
